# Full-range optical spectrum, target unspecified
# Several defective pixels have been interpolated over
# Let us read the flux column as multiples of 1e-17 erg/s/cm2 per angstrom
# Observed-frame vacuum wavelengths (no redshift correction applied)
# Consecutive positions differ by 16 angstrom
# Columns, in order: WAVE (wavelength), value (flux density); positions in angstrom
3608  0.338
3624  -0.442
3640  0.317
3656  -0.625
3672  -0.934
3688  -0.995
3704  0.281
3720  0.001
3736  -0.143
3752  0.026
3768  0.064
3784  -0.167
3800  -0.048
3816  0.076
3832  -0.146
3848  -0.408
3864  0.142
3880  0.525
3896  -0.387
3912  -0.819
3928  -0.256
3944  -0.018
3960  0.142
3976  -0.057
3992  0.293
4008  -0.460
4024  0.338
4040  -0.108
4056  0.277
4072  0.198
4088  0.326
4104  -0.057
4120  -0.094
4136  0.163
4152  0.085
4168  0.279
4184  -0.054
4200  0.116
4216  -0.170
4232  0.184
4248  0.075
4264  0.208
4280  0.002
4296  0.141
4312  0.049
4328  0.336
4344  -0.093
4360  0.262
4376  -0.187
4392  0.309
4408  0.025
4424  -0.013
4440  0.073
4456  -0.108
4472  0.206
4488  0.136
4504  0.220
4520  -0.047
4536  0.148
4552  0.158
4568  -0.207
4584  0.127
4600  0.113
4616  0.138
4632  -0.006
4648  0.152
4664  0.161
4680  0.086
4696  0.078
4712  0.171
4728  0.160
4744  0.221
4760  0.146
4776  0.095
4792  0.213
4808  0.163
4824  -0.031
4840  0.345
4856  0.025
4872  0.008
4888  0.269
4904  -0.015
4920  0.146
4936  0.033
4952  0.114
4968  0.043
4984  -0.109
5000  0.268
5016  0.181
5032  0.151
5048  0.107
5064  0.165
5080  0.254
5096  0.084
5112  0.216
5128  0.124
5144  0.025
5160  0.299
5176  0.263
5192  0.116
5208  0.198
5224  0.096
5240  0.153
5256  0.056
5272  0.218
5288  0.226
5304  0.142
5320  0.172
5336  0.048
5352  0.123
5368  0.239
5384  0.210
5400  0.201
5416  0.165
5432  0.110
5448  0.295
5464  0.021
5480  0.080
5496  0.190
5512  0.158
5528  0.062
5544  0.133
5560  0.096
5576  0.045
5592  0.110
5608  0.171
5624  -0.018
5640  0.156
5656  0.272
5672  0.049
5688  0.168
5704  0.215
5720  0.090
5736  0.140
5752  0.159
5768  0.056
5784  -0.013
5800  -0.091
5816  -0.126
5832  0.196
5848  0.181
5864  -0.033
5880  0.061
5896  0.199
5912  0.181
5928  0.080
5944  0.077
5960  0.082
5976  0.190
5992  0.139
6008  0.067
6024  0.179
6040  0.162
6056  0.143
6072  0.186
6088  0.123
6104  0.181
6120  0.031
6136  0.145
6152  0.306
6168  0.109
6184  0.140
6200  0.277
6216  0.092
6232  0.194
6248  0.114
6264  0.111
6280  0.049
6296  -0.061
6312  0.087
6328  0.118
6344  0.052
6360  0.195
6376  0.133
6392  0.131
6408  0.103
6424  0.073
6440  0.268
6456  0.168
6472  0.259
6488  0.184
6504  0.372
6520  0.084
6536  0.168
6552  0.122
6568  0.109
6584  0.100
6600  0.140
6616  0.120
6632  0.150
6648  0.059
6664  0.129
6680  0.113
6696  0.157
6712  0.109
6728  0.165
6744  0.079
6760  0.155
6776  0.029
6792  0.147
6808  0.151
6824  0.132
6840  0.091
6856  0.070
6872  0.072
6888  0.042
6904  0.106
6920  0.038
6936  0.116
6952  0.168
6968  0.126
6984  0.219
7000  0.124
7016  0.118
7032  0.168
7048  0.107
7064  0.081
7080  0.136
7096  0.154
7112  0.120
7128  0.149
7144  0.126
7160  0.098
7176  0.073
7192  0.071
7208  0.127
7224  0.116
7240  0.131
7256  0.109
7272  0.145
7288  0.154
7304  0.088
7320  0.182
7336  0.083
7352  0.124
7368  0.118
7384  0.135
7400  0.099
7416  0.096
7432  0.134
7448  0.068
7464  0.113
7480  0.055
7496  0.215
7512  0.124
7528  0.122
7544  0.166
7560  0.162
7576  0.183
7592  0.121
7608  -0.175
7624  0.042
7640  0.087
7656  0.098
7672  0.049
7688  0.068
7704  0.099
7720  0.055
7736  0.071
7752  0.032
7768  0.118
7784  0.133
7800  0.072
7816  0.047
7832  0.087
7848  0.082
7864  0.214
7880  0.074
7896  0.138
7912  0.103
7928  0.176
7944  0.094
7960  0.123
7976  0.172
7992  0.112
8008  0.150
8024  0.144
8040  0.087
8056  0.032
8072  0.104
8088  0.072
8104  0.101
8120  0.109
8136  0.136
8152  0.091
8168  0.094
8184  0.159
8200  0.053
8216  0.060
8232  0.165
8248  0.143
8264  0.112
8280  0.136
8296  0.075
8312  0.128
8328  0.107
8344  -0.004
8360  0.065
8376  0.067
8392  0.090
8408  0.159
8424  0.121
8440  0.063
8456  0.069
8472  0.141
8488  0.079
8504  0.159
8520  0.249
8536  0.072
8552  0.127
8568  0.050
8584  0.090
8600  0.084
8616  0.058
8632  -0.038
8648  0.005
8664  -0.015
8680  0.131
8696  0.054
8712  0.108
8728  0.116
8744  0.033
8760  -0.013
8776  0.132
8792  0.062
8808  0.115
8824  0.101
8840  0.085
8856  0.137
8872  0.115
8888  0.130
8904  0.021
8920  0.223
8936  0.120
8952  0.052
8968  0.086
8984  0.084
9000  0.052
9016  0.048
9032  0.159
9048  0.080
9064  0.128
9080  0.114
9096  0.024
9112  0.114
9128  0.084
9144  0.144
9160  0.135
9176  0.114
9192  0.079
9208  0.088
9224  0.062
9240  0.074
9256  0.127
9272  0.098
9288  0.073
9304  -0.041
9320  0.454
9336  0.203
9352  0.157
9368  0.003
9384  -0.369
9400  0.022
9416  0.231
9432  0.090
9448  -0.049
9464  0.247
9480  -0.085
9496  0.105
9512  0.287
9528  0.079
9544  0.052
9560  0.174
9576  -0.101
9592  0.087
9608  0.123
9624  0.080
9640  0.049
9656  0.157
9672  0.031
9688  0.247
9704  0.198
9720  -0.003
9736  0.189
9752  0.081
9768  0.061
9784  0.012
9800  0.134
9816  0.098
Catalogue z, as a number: 0.30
